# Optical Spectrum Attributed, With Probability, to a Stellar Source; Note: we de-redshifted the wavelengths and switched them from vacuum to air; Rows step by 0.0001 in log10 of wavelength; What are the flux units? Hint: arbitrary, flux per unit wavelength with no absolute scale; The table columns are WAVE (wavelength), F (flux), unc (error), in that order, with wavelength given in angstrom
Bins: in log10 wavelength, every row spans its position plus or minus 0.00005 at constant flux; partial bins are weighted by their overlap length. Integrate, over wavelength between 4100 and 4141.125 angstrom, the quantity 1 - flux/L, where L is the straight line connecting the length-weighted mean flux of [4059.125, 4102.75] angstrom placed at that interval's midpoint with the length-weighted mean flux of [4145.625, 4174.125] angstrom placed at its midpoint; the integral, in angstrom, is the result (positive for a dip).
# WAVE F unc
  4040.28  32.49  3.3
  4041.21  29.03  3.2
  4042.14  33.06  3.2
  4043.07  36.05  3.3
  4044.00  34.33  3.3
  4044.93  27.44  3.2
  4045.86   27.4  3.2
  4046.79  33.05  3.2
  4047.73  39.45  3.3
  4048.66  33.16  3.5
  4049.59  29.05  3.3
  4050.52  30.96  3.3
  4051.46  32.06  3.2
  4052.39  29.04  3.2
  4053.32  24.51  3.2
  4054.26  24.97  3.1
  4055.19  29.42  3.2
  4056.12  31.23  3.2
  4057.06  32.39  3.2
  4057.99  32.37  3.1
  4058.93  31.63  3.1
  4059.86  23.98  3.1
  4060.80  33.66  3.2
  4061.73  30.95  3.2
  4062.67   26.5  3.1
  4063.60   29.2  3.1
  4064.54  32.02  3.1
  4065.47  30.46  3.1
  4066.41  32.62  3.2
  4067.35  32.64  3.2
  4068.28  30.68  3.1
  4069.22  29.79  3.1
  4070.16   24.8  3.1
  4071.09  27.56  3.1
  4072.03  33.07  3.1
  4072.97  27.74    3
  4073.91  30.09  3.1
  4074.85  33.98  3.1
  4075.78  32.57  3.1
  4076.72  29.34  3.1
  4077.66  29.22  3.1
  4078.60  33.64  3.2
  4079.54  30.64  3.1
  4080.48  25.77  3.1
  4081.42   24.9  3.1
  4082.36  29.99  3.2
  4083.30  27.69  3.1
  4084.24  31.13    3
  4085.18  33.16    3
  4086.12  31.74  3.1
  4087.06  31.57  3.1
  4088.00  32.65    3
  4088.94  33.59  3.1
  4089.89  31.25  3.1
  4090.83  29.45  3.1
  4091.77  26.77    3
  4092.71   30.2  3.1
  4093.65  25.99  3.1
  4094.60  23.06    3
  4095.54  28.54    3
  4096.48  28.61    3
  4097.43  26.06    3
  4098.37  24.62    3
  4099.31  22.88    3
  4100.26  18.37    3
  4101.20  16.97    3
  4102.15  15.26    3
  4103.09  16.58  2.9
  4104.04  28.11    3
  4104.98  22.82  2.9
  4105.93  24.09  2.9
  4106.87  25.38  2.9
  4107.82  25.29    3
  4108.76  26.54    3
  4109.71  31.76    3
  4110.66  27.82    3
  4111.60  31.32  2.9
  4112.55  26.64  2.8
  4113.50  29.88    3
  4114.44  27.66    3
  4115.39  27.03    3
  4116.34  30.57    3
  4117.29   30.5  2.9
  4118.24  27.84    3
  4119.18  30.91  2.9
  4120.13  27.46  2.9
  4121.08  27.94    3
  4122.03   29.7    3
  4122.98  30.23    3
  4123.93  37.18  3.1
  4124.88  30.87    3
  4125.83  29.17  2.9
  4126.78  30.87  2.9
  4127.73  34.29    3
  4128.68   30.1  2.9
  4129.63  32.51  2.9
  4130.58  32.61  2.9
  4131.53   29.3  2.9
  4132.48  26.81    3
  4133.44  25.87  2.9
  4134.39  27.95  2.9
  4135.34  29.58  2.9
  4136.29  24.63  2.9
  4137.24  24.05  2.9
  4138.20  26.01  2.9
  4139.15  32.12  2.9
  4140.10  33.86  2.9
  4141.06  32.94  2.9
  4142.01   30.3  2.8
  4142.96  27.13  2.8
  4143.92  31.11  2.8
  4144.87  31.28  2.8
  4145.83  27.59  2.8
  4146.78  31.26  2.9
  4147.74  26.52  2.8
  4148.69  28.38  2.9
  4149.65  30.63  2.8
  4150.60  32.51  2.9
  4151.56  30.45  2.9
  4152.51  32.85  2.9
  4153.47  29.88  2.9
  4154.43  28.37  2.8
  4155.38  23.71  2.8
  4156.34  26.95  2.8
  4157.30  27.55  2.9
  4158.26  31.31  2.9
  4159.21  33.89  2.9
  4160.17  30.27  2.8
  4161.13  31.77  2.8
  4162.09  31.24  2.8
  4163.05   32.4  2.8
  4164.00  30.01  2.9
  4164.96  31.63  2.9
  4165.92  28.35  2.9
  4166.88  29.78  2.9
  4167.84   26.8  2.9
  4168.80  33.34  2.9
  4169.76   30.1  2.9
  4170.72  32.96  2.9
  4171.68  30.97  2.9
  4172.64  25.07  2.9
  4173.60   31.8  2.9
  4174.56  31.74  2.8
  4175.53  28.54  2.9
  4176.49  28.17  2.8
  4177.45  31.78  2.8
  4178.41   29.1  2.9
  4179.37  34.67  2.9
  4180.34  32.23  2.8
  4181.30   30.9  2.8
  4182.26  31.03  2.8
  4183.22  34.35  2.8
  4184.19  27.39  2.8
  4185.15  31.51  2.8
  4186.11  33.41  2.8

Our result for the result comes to 2.0 angstrom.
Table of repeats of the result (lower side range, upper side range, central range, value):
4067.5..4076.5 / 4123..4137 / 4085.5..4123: 3.74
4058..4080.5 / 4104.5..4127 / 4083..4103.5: 1.96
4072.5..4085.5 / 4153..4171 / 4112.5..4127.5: 0.08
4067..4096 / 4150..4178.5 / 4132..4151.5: 0.63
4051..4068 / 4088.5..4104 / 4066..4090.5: -2.75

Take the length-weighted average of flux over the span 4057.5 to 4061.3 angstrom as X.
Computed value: 30.5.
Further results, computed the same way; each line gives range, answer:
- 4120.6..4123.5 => 29.4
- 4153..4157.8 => 27.3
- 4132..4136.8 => 27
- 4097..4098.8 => 25.4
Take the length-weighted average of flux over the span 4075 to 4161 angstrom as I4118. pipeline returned 28.6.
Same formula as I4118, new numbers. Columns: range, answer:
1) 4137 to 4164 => 29.9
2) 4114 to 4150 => 29.6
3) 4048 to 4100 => 29.5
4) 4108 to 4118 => 28.8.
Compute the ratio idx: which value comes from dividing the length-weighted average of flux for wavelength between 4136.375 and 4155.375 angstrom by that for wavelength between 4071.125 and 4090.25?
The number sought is 0.97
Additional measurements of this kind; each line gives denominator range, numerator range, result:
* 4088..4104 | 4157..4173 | 1.21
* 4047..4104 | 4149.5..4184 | 1.05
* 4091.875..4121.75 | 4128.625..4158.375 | 1.12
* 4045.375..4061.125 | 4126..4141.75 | 0.97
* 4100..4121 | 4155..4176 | 1.16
